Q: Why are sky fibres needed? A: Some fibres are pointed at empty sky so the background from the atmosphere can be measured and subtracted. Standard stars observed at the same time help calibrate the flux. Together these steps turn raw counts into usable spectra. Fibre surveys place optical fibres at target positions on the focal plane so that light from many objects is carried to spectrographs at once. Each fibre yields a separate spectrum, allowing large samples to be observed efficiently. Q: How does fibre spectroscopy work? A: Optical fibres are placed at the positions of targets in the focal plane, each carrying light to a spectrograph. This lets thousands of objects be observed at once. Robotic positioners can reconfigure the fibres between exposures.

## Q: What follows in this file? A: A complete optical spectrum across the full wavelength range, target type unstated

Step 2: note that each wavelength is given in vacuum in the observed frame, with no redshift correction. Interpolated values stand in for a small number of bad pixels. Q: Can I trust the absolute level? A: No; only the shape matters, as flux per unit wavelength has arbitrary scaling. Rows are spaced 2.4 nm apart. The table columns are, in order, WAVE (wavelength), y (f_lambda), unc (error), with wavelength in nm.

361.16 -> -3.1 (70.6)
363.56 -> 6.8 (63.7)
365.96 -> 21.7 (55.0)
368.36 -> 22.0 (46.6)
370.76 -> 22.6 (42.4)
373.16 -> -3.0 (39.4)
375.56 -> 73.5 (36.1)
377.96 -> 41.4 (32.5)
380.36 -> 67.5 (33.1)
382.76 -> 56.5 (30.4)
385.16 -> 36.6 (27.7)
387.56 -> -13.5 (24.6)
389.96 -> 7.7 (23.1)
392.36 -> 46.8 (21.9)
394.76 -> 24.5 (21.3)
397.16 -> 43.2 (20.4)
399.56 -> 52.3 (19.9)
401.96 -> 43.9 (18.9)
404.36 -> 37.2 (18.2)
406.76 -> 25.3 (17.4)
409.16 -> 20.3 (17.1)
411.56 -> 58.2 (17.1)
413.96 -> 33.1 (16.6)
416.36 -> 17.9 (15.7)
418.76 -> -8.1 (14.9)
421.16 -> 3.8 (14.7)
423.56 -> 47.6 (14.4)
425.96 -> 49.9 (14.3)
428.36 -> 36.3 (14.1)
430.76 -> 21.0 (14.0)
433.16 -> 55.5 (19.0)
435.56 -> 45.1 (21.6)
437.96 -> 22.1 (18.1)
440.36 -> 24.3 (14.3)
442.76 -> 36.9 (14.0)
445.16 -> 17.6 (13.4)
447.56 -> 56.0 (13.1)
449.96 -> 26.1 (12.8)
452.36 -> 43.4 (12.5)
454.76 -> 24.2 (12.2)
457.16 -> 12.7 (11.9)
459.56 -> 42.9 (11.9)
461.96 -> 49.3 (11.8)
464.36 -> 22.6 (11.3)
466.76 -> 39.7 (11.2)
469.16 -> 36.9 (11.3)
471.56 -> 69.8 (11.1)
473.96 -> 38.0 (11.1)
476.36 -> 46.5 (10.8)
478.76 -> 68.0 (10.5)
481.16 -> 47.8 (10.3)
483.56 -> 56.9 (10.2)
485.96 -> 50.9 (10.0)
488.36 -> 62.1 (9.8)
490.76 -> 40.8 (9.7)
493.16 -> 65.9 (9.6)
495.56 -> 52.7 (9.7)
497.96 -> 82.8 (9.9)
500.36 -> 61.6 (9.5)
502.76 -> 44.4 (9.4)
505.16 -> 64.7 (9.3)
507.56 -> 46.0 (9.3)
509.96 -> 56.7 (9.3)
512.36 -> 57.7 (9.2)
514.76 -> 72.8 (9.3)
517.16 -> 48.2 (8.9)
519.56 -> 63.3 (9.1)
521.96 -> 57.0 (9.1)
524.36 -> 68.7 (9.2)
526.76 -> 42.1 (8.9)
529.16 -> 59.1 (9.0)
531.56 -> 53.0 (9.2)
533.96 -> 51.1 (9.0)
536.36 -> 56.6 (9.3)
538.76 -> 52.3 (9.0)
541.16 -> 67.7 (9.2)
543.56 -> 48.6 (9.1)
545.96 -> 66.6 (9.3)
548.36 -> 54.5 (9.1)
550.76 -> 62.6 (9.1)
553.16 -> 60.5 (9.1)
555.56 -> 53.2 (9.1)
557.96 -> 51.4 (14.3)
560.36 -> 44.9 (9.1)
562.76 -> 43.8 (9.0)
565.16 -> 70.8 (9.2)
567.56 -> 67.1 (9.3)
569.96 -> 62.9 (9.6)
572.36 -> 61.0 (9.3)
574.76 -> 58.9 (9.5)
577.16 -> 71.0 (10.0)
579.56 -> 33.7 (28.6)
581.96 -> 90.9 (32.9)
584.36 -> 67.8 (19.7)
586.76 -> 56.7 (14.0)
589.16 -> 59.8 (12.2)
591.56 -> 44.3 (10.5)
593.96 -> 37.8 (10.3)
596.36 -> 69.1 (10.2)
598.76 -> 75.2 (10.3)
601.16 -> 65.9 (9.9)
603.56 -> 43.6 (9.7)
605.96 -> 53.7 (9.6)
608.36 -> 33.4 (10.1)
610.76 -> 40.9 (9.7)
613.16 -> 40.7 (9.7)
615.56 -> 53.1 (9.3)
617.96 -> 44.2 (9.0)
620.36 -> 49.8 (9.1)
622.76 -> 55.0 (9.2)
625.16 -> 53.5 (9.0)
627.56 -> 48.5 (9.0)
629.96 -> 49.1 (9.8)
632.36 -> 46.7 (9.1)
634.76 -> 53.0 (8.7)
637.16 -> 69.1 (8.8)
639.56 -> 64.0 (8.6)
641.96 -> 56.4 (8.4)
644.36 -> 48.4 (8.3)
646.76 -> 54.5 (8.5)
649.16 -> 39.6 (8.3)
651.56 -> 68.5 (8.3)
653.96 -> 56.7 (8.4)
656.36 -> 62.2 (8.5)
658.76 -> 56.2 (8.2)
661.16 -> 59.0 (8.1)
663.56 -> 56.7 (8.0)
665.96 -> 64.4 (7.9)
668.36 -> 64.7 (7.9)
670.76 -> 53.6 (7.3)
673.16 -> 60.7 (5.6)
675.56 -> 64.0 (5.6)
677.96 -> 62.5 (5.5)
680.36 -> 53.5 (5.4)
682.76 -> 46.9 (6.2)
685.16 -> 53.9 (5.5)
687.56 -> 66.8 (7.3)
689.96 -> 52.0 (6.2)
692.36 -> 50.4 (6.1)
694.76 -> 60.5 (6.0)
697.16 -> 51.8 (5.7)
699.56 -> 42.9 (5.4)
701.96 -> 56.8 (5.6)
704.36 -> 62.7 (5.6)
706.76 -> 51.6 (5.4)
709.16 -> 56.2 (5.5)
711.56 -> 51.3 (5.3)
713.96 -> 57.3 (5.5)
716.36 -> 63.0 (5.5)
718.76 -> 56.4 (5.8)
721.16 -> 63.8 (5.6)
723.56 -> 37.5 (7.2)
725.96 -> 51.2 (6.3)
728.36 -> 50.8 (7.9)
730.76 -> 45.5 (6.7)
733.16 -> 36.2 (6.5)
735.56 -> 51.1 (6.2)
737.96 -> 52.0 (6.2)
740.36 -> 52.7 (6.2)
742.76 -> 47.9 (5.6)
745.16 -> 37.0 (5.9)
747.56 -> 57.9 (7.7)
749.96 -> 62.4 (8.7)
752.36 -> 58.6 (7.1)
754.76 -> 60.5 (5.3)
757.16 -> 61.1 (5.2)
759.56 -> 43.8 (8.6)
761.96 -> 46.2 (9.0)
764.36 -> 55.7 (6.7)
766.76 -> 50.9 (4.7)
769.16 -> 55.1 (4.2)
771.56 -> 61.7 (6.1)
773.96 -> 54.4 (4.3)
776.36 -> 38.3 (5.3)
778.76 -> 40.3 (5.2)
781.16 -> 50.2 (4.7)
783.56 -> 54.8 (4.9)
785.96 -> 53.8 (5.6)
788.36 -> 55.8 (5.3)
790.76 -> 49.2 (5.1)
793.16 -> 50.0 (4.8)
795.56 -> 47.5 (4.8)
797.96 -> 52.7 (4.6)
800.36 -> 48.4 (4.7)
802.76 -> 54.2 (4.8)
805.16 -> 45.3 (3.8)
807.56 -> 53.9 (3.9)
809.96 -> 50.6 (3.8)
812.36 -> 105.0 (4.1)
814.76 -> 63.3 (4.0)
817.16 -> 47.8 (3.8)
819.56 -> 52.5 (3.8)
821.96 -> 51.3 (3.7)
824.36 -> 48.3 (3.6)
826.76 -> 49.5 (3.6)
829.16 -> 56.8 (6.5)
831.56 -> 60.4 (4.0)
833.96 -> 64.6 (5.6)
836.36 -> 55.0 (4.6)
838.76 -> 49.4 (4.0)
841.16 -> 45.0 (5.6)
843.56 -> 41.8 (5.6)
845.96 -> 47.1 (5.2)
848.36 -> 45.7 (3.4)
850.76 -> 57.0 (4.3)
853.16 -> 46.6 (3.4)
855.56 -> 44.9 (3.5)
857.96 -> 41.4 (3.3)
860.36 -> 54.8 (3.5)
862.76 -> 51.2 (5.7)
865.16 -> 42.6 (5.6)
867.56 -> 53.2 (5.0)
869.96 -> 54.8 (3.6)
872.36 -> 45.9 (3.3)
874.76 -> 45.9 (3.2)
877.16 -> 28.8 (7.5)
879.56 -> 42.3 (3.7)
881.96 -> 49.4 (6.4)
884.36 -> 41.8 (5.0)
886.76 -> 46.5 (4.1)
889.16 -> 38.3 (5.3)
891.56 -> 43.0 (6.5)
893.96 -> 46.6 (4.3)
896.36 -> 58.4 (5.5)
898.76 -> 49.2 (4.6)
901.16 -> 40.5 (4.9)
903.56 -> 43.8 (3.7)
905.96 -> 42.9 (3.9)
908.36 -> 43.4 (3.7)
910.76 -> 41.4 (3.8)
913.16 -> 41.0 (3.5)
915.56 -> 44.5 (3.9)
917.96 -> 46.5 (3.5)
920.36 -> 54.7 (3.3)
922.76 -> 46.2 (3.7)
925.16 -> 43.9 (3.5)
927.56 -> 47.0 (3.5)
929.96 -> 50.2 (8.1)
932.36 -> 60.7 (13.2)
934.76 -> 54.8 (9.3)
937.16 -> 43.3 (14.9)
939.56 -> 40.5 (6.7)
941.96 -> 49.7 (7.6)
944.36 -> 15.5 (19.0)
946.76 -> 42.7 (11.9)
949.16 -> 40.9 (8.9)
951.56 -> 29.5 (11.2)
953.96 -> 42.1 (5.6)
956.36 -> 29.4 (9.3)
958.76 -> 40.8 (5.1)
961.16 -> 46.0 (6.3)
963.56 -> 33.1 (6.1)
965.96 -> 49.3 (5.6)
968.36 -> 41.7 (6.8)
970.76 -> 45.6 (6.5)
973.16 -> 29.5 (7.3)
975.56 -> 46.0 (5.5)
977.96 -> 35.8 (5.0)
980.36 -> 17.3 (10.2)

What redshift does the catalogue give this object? 0.24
